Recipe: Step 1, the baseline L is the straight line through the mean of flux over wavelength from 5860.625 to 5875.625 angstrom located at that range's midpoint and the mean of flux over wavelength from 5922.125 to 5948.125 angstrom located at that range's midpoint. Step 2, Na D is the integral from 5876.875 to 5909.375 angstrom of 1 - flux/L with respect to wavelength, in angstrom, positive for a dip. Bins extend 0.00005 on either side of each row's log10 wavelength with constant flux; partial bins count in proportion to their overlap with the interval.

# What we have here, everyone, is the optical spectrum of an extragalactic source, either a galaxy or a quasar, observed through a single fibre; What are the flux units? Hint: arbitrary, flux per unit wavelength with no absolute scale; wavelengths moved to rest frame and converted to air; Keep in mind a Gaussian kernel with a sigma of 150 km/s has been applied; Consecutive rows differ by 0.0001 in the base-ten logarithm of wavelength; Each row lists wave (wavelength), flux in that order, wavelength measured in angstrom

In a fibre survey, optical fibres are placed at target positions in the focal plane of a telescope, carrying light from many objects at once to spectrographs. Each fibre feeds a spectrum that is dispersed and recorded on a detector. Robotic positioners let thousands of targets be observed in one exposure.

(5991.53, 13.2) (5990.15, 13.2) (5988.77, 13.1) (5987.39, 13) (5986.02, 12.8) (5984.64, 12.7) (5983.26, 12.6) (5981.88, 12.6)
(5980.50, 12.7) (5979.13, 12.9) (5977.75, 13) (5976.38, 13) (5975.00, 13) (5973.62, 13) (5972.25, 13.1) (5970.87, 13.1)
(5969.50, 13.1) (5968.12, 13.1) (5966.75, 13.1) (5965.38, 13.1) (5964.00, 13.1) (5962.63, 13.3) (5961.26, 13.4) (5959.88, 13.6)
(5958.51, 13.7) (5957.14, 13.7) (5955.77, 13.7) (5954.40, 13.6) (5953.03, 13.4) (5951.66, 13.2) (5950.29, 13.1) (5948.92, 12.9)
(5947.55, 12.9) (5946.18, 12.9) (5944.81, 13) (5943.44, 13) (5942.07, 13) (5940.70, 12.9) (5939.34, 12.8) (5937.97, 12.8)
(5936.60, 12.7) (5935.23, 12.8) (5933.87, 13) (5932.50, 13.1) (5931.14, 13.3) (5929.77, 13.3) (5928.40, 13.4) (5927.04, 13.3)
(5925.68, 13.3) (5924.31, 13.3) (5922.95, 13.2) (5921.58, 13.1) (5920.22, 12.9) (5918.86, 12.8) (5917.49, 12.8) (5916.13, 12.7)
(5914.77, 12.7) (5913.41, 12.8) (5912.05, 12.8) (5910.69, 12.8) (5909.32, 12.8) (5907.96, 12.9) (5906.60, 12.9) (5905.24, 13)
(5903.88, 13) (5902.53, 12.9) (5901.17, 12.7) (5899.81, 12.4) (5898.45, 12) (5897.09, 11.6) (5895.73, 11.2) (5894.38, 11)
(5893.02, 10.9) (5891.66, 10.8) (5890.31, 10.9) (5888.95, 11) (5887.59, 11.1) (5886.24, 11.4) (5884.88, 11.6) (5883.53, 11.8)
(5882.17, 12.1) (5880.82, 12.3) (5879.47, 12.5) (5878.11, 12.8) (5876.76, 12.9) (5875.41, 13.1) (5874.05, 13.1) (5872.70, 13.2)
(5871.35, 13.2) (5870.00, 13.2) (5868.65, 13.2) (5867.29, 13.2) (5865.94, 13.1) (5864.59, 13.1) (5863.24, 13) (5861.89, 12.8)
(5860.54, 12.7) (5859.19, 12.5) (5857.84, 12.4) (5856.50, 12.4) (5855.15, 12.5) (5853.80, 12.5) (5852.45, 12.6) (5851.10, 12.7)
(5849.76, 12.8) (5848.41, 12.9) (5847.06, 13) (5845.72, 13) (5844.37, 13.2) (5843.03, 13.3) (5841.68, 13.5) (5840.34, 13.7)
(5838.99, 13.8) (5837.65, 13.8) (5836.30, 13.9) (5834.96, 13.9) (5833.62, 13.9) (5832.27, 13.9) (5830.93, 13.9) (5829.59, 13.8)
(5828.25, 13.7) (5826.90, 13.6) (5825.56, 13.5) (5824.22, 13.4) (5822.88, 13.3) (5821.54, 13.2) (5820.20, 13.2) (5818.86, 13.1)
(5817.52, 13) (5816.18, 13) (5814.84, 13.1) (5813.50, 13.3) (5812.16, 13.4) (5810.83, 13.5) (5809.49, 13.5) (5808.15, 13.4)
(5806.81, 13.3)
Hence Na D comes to 2.71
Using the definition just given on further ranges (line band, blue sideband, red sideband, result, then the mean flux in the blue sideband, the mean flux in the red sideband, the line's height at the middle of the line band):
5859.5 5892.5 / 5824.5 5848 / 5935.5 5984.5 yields 2.5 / 13.6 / 13.1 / 13.4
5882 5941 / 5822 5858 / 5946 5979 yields 3.5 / 13.3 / 13.2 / 13.3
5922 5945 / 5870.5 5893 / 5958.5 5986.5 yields -0.8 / 12.1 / 13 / 12.6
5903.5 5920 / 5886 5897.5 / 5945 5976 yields -1.6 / 11.1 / 13.2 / 11.7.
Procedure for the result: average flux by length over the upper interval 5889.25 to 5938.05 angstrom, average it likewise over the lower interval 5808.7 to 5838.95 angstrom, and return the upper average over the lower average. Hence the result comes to 0.93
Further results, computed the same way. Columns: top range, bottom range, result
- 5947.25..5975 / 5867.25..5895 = 1.09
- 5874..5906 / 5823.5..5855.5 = 0.90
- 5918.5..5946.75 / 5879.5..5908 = 1.10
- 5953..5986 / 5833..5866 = 1.00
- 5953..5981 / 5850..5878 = 1.03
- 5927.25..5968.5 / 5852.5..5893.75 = 1.06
